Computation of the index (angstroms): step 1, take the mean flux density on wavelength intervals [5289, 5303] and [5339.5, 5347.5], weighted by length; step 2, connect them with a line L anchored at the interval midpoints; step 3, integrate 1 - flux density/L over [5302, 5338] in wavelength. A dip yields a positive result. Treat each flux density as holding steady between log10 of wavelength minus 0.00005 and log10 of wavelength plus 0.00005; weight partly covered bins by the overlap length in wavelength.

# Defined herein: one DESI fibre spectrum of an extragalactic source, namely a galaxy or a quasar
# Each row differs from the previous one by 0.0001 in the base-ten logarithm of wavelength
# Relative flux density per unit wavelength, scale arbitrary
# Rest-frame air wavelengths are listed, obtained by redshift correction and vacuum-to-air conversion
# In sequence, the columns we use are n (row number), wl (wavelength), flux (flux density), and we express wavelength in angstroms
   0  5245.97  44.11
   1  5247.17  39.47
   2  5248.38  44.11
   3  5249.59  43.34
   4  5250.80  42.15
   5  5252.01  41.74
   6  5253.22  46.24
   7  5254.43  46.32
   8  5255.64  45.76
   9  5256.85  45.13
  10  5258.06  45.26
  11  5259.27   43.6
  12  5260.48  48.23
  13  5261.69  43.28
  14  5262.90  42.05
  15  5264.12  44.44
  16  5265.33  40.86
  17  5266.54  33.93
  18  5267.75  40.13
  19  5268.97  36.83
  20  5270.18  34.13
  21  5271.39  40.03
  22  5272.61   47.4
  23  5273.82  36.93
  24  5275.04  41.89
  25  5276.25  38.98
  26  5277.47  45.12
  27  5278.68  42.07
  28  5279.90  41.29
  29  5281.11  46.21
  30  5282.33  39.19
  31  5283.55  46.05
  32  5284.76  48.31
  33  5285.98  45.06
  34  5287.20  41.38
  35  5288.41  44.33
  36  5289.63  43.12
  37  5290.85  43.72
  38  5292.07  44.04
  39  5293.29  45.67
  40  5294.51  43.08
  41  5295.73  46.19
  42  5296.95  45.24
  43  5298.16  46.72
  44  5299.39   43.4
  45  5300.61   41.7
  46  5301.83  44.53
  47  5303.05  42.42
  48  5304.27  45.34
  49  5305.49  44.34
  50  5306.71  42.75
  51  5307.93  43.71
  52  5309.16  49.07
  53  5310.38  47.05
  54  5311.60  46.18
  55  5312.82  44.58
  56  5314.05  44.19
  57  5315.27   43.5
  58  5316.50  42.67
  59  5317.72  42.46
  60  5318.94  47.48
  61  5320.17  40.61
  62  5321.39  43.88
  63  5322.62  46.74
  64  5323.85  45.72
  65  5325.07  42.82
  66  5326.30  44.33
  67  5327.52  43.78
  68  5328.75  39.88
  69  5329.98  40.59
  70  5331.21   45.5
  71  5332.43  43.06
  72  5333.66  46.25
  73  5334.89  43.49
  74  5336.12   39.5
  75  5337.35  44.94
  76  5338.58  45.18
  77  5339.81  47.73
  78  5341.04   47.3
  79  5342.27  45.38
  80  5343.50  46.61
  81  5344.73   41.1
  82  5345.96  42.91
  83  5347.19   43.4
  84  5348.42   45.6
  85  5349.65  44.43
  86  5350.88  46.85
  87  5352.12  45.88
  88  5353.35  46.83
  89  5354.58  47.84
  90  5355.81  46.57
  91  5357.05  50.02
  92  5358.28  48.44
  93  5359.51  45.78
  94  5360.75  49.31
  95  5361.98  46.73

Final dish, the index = 0.4 angstroms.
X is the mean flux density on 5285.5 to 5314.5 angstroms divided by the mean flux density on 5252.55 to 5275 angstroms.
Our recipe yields 1.05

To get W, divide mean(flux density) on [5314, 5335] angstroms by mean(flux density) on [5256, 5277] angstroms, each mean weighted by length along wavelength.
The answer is 1.06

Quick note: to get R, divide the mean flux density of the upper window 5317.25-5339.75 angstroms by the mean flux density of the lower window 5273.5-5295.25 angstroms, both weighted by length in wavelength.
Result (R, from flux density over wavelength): 1.01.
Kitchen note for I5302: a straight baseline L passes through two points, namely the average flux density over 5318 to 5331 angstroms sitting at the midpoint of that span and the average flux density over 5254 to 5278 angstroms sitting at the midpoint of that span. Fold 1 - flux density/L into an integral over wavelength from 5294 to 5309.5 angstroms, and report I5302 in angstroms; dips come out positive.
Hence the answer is -0.5 angstroms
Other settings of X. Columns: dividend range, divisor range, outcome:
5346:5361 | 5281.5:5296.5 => 1.05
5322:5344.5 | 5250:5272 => 1.05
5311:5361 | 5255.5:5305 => 1.04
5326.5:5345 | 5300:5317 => 0.99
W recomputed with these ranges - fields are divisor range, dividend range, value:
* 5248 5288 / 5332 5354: 1.05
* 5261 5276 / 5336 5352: 1.12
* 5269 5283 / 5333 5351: 1.09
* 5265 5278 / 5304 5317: 1.13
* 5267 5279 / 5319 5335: 1.09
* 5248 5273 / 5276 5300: 1.03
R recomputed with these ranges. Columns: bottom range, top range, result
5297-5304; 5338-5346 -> 1.03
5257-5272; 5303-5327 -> 1.08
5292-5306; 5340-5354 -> 1.02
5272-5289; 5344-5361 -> 1.07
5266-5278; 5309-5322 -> 1.13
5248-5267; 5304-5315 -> 1.04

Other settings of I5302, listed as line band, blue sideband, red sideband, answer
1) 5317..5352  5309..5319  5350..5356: 1.3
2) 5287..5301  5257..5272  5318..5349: -0.6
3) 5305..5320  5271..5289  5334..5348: -0.3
